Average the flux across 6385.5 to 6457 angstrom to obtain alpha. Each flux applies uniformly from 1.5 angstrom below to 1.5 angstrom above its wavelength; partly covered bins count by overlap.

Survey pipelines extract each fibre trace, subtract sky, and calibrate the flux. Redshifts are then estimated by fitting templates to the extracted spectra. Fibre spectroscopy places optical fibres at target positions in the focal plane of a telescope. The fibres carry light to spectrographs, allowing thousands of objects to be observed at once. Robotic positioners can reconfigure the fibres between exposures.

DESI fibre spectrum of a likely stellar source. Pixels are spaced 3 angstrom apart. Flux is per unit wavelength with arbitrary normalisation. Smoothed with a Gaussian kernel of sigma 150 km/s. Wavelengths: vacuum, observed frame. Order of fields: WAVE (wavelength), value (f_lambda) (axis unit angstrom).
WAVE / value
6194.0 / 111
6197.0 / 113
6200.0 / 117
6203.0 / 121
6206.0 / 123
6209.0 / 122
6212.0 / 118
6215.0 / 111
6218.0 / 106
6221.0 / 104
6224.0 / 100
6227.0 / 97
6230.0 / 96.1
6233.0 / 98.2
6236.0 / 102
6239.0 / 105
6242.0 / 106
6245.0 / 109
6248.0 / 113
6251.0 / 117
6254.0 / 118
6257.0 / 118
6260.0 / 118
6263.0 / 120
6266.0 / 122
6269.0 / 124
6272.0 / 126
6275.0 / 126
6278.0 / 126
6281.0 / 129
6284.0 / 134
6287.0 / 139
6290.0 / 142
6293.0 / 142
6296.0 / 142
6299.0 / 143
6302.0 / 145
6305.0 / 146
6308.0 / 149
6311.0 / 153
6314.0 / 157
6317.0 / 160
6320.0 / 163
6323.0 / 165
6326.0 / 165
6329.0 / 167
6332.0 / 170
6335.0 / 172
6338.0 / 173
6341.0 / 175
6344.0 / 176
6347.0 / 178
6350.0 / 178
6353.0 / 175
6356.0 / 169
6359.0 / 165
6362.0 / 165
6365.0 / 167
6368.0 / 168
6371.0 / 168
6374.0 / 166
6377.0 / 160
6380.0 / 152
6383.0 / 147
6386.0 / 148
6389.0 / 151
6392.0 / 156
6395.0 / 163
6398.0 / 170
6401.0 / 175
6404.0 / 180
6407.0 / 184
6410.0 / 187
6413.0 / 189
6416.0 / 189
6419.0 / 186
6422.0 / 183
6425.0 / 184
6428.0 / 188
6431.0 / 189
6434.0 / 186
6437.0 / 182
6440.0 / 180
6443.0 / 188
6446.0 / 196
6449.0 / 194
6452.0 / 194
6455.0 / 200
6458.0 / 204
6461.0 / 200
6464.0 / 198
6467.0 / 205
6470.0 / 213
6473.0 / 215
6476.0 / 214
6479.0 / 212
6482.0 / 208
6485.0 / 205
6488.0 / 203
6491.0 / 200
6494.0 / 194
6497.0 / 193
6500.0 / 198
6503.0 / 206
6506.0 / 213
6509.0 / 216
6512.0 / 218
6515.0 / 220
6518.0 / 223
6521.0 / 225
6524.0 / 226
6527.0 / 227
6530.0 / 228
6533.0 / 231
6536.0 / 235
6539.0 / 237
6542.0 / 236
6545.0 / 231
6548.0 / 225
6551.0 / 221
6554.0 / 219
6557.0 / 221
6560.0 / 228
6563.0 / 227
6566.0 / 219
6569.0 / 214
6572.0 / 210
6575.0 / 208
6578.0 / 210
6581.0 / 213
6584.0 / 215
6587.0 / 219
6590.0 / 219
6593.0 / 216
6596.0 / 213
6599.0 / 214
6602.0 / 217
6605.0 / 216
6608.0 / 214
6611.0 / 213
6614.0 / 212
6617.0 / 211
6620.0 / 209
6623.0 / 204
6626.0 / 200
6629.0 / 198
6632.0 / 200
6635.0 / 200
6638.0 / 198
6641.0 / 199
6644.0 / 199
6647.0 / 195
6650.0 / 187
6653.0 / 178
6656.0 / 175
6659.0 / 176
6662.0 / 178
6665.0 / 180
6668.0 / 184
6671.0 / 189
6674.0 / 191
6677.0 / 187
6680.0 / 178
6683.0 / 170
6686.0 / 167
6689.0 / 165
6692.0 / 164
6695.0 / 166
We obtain 182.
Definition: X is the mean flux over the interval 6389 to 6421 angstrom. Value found 177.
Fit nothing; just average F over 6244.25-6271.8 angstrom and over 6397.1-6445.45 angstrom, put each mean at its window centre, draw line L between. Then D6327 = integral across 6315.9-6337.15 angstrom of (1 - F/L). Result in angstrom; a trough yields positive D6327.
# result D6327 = -3.0 angstrom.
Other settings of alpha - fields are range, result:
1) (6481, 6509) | 203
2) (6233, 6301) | 123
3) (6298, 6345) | 161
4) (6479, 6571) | 218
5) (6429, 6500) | 199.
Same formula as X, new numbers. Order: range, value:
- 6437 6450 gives 188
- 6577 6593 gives 215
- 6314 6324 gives 162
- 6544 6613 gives 217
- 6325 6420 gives 170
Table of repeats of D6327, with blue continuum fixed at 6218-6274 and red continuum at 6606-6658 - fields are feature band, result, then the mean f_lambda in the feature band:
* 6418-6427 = -2.0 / 184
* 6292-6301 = -1.5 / 142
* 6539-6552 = -3.6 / 230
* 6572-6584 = -1.5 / 211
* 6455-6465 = -2.6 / 201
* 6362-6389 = -3.6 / 159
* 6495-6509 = -2.8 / 204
